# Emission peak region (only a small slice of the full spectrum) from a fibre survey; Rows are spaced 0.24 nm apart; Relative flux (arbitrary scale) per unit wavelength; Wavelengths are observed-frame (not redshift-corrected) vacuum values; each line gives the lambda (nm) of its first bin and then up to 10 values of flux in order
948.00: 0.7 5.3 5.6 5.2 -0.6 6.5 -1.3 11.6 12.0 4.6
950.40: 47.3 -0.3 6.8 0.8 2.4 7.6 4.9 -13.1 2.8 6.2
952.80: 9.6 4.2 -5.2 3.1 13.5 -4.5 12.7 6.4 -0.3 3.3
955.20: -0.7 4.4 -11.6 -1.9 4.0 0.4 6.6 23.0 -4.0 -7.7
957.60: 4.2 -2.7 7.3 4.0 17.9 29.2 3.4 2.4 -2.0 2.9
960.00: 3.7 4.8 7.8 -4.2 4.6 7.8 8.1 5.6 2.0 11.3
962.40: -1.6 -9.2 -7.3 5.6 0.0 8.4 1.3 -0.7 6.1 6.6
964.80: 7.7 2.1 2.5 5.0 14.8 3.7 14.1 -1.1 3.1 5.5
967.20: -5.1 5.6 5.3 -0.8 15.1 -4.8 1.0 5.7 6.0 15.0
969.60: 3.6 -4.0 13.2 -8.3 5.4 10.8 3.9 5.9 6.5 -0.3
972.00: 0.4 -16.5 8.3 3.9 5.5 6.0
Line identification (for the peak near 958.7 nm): H-beta 4861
